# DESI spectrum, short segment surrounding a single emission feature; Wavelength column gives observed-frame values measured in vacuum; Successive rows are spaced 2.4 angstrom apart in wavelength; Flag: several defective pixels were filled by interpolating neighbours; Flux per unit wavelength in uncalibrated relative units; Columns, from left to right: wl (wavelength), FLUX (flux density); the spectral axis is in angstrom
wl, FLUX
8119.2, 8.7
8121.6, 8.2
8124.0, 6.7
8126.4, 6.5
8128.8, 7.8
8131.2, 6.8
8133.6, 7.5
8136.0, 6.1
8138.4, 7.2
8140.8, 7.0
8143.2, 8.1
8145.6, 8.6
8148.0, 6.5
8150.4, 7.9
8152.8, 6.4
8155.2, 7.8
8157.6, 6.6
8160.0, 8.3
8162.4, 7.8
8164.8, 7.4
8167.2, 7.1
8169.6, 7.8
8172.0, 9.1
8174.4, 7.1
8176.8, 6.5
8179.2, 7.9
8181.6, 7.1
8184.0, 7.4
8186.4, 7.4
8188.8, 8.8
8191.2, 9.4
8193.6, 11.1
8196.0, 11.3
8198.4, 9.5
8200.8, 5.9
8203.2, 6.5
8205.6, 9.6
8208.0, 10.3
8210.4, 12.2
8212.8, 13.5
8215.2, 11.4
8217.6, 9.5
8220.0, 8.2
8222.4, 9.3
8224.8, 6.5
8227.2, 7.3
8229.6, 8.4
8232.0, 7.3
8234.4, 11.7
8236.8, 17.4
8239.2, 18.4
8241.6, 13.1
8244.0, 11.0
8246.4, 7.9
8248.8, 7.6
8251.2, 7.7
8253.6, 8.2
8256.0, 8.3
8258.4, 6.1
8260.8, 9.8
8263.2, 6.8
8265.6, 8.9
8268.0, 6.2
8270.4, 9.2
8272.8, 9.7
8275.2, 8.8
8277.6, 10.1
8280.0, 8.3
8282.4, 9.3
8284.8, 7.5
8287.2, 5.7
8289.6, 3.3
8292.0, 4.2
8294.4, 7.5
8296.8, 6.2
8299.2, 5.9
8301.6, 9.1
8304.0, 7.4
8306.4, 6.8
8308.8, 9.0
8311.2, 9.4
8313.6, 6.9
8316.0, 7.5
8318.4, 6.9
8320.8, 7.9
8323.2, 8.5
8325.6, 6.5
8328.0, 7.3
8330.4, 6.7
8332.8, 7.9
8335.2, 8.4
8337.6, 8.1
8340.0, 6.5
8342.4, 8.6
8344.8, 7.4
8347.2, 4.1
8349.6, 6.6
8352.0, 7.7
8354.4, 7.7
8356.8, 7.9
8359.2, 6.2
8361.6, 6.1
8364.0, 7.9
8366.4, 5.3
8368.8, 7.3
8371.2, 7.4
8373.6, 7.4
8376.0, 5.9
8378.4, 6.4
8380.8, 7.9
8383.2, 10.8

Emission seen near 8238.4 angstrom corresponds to [N II] 6583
